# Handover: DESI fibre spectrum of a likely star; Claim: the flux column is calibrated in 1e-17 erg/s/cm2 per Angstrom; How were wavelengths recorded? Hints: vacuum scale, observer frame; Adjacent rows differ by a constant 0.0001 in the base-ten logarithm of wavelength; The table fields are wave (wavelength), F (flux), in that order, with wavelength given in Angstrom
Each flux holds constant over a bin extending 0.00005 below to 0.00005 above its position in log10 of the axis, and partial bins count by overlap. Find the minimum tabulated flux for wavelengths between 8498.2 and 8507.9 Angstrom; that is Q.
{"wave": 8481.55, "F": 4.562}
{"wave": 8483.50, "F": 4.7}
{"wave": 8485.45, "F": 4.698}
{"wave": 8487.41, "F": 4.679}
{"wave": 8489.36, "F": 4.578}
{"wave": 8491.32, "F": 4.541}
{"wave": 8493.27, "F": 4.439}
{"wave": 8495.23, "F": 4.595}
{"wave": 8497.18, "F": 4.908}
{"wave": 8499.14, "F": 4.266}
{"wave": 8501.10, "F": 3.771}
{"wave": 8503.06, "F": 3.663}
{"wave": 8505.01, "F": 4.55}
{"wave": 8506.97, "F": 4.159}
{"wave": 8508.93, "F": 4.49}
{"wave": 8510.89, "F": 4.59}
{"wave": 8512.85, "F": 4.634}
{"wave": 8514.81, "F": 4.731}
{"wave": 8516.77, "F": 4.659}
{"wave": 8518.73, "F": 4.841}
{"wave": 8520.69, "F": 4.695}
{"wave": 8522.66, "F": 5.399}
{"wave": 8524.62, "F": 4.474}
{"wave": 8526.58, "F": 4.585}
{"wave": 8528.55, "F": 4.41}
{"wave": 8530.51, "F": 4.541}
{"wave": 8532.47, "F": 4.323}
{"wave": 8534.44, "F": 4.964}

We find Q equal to 3.663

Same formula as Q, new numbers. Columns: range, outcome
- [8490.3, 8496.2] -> 4.439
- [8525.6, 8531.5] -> 4.41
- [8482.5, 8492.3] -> 4.541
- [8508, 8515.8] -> 4.49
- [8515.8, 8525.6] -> 4.474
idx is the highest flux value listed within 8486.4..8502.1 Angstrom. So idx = 4.908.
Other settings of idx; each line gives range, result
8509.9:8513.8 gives 4.634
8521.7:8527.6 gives 5.399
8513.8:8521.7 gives 4.841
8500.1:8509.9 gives 4.55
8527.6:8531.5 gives 4.541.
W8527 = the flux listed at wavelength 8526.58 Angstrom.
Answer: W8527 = 4.585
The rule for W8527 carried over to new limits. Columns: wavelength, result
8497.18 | 4.908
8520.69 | 4.695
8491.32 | 4.541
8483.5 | 4.7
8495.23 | 4.595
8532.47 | 4.323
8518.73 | 4.841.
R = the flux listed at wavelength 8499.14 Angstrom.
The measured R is 4.266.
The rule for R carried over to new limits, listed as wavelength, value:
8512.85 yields 4.634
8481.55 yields 4.562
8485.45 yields 4.698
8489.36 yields 4.578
